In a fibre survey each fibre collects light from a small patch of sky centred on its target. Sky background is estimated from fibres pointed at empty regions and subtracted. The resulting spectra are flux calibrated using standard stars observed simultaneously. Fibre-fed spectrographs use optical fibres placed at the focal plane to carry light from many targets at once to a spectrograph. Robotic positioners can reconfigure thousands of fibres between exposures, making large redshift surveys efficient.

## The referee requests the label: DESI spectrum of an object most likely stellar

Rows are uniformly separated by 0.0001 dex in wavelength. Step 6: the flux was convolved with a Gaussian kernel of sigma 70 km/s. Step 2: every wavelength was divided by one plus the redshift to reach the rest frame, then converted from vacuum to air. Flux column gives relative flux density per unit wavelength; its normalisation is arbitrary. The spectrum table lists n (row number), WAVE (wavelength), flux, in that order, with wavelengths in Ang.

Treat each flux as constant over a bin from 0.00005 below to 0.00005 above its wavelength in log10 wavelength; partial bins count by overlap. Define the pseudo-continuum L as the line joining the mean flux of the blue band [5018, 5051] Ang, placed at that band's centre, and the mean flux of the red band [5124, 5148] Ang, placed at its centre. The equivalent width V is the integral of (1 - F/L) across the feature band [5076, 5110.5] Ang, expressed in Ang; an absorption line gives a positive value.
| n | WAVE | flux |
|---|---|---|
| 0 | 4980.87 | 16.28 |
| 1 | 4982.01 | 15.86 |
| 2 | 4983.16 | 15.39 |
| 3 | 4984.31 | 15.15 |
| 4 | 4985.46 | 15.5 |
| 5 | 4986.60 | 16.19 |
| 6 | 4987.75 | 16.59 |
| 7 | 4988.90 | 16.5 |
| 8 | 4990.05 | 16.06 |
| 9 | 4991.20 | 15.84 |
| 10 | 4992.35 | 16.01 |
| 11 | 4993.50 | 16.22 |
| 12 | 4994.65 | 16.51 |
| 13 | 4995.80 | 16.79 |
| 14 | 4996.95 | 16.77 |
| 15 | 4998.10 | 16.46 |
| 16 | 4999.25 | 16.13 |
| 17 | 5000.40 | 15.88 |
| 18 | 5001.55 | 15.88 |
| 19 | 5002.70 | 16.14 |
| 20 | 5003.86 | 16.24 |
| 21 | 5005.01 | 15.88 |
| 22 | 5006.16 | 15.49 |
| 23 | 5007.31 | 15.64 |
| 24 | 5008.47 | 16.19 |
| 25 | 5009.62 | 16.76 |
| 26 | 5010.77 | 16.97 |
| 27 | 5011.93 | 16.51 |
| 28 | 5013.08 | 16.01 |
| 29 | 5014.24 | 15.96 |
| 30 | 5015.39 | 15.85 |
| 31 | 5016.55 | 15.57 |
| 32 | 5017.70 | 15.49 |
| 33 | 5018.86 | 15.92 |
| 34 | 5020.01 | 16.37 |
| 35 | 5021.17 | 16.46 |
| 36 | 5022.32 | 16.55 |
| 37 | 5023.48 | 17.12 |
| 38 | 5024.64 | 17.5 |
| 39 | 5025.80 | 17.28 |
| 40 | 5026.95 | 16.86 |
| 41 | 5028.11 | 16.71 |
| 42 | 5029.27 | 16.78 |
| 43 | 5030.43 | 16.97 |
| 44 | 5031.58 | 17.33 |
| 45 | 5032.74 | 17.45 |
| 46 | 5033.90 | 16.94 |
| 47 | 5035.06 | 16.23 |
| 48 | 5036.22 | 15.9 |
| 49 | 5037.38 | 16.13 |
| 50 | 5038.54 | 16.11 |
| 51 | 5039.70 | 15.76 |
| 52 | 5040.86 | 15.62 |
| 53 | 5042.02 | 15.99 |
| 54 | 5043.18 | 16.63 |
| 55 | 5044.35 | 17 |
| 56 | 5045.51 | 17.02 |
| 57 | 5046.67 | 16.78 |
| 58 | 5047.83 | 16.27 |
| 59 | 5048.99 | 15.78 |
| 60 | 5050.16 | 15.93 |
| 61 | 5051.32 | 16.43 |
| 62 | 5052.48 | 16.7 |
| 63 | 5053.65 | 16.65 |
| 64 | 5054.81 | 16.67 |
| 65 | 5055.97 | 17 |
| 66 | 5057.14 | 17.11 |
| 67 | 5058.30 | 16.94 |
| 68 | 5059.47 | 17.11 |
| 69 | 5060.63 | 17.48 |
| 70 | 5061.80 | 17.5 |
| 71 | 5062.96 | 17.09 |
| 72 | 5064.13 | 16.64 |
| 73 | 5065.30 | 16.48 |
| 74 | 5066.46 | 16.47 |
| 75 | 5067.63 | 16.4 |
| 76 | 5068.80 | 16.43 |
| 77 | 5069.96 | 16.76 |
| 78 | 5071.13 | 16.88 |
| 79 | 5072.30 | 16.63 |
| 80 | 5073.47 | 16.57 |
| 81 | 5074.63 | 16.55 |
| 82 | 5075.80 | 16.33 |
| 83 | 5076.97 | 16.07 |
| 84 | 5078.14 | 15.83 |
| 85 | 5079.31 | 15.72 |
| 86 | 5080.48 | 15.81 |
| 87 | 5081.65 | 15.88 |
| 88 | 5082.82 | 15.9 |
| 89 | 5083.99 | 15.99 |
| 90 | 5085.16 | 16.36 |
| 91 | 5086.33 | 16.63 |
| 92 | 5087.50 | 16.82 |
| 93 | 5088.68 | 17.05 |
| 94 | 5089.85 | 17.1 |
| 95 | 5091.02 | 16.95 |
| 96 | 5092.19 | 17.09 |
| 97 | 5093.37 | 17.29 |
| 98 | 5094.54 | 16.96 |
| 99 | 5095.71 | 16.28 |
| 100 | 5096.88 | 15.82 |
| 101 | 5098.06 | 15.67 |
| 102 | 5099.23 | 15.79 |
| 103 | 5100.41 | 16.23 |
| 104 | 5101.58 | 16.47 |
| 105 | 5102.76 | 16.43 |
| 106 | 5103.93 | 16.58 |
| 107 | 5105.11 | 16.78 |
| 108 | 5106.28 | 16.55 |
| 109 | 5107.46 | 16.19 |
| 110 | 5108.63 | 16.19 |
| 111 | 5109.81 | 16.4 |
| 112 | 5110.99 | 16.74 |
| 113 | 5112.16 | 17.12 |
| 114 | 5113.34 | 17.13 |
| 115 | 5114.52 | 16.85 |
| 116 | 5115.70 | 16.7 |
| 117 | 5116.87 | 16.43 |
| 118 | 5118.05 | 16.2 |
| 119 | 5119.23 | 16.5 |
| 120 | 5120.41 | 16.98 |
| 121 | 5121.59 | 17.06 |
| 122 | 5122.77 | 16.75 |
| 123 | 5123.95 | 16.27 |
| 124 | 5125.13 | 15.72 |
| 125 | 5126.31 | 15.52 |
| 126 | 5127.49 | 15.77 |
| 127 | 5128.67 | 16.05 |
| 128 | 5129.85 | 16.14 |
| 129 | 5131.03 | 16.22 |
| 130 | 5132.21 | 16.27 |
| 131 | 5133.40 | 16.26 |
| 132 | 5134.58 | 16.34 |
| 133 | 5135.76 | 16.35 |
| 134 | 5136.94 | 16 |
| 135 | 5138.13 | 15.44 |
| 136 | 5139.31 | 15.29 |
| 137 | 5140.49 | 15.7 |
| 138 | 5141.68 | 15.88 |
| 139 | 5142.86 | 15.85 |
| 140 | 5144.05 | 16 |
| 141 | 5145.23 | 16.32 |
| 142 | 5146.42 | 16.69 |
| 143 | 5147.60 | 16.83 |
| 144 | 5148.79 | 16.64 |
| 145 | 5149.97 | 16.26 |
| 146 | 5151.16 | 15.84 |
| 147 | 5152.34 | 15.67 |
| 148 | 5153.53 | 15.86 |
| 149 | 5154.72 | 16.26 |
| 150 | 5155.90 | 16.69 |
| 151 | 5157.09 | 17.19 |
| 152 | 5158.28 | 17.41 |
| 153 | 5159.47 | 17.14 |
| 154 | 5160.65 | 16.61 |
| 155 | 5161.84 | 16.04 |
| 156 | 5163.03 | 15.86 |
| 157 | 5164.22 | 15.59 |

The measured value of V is -0.3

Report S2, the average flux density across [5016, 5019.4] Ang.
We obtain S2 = 15.7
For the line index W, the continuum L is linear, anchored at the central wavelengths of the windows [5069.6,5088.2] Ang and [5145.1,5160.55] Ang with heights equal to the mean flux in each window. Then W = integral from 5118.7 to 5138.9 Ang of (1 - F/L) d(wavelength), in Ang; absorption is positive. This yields 0.3 Ang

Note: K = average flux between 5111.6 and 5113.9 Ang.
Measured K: 17.1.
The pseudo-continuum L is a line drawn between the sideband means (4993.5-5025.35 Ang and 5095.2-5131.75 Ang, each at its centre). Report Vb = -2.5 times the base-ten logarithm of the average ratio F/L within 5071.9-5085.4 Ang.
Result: 0.01 mag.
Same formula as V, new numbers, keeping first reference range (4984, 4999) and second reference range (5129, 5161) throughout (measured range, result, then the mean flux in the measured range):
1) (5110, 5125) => -0.40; 16.7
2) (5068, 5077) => -0.17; 16.6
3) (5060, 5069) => -0.33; 16.8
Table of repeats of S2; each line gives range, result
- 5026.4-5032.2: 16.9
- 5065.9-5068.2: 16.4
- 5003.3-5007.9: 15.8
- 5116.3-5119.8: 16.4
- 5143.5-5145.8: 16.2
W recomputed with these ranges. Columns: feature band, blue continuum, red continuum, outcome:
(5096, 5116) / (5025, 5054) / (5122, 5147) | -0.3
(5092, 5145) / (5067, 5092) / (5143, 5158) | 0.3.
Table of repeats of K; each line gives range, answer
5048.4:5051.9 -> 16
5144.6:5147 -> 16.5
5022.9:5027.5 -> 17.2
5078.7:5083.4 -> 15.8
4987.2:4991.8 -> 16.2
